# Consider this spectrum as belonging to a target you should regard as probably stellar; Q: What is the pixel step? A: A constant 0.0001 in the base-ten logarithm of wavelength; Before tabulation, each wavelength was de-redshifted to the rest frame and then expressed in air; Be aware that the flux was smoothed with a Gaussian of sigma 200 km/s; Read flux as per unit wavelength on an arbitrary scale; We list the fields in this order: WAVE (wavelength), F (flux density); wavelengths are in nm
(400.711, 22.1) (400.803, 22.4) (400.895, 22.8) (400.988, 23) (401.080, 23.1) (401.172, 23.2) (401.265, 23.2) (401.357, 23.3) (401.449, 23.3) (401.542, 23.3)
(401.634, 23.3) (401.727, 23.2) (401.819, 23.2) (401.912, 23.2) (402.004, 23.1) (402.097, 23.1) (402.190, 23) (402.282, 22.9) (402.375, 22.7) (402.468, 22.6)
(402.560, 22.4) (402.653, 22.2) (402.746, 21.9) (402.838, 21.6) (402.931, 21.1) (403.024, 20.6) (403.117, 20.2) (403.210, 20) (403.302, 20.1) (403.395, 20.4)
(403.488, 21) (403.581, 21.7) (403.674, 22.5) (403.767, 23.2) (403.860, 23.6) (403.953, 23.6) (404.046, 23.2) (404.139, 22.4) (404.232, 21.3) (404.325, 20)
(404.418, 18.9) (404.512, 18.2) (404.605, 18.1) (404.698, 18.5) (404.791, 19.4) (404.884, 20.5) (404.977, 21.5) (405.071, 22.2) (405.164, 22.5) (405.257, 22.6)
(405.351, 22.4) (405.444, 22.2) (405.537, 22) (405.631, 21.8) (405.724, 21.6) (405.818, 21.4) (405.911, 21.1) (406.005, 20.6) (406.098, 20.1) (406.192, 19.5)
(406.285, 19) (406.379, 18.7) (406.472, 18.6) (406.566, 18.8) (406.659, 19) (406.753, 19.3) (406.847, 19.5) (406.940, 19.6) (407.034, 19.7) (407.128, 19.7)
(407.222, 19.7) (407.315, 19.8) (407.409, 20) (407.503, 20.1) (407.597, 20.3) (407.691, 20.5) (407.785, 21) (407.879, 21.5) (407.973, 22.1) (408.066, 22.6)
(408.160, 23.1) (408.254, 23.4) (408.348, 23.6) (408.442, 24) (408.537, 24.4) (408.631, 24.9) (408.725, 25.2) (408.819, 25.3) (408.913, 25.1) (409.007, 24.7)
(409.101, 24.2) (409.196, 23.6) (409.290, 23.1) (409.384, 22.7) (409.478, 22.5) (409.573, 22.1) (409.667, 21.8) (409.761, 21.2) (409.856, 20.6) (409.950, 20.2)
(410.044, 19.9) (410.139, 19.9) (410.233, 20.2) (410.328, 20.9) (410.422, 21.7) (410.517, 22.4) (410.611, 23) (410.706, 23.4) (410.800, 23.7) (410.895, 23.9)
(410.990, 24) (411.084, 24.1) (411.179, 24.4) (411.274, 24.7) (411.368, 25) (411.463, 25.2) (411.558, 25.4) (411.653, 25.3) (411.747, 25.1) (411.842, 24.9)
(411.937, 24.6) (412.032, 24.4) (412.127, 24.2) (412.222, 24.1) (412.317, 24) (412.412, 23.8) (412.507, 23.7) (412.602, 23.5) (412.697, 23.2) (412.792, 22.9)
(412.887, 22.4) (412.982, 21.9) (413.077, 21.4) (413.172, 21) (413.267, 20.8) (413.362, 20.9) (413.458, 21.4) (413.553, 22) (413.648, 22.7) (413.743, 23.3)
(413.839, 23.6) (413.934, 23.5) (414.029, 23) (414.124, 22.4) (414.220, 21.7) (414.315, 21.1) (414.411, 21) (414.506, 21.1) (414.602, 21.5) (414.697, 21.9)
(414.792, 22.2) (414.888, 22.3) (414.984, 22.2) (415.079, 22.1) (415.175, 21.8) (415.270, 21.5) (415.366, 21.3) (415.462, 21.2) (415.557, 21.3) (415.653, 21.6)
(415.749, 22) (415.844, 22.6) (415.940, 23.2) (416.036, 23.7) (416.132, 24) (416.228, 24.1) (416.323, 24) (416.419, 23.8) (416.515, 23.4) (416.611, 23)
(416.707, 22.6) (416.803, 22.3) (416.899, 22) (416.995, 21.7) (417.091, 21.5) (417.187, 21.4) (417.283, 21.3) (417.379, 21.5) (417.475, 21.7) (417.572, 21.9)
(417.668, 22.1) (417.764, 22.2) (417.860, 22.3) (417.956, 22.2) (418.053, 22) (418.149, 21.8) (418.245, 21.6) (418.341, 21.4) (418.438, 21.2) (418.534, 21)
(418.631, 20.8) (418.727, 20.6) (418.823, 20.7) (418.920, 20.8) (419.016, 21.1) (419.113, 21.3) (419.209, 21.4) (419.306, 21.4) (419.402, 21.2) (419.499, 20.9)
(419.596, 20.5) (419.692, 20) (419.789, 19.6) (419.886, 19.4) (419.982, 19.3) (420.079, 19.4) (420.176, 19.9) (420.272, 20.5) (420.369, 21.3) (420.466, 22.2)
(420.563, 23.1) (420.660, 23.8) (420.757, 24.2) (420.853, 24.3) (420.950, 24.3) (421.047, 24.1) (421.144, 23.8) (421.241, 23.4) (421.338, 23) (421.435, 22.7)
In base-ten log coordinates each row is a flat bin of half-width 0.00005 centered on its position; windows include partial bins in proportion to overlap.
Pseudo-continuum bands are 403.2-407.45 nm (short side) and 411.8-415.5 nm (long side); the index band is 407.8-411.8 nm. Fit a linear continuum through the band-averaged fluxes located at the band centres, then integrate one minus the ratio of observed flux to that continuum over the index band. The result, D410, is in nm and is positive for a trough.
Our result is -0.287 nm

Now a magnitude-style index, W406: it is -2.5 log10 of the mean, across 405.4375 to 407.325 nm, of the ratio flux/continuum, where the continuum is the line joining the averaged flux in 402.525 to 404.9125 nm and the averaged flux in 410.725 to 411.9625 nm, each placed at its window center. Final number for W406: 0.11 mag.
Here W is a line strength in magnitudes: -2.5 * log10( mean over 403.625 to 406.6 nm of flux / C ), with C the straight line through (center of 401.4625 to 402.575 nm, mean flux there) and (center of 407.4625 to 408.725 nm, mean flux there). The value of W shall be 0.09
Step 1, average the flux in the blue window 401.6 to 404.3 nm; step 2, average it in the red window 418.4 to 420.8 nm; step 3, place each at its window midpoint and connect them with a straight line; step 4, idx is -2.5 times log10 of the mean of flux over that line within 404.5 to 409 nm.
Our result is 0.03 mag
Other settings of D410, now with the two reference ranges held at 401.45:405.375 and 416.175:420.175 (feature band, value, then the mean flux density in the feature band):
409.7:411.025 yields -0.01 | 21.8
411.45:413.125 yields -0.18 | 23.9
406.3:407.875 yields 0.14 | 19.7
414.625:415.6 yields -0.01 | 21.8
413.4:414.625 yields -0.04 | 22.2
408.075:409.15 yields -0.13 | 24.3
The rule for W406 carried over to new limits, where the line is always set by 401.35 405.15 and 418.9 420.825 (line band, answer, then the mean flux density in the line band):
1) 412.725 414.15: -0.045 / 22.2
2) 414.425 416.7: -0.057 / 22.4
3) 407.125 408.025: 0.053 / 20.5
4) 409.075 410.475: -0.006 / 21.6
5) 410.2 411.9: -0.113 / 23.8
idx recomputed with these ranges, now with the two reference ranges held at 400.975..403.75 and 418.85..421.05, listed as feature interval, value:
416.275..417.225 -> -0.05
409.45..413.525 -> -0.05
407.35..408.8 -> -0.02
